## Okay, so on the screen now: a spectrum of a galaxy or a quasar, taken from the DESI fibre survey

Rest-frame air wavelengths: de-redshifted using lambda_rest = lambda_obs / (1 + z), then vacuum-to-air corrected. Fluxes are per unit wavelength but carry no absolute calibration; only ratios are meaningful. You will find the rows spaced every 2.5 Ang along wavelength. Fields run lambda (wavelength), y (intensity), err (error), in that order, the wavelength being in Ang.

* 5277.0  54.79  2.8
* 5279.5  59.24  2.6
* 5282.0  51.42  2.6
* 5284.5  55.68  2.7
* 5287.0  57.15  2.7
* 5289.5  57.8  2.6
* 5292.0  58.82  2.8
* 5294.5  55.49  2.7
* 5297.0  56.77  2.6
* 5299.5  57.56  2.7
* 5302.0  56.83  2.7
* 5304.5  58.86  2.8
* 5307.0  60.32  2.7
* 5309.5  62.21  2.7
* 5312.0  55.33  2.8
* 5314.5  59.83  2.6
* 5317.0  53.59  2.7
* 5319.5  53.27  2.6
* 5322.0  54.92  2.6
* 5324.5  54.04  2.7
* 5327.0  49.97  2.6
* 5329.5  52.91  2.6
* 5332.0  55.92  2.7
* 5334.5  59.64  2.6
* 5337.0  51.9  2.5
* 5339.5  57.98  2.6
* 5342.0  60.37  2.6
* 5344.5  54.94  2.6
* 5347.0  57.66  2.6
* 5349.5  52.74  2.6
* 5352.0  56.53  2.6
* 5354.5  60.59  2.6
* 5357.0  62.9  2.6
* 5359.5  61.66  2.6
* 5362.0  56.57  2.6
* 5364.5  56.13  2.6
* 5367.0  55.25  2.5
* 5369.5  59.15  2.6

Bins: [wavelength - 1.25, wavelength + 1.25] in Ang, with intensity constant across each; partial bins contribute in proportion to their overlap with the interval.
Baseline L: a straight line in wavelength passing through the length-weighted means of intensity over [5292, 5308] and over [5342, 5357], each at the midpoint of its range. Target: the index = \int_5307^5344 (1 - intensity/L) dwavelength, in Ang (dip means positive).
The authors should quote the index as 0.99 Ang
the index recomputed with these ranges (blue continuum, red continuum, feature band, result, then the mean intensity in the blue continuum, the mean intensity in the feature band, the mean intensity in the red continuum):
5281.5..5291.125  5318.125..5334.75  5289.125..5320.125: -1.4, 56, 57.5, 54.1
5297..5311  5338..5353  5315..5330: 1.1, 58.9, 53.5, 56.6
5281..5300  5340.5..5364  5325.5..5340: 0.8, 56.4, 54.5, 58.1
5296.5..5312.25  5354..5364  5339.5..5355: 0.7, 58.5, 57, 60.1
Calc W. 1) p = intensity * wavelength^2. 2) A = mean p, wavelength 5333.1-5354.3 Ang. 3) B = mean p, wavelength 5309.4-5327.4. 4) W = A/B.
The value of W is 1.0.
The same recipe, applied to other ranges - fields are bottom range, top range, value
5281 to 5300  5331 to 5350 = 1.02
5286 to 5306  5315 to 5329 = 0.94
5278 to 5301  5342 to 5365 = 1.05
